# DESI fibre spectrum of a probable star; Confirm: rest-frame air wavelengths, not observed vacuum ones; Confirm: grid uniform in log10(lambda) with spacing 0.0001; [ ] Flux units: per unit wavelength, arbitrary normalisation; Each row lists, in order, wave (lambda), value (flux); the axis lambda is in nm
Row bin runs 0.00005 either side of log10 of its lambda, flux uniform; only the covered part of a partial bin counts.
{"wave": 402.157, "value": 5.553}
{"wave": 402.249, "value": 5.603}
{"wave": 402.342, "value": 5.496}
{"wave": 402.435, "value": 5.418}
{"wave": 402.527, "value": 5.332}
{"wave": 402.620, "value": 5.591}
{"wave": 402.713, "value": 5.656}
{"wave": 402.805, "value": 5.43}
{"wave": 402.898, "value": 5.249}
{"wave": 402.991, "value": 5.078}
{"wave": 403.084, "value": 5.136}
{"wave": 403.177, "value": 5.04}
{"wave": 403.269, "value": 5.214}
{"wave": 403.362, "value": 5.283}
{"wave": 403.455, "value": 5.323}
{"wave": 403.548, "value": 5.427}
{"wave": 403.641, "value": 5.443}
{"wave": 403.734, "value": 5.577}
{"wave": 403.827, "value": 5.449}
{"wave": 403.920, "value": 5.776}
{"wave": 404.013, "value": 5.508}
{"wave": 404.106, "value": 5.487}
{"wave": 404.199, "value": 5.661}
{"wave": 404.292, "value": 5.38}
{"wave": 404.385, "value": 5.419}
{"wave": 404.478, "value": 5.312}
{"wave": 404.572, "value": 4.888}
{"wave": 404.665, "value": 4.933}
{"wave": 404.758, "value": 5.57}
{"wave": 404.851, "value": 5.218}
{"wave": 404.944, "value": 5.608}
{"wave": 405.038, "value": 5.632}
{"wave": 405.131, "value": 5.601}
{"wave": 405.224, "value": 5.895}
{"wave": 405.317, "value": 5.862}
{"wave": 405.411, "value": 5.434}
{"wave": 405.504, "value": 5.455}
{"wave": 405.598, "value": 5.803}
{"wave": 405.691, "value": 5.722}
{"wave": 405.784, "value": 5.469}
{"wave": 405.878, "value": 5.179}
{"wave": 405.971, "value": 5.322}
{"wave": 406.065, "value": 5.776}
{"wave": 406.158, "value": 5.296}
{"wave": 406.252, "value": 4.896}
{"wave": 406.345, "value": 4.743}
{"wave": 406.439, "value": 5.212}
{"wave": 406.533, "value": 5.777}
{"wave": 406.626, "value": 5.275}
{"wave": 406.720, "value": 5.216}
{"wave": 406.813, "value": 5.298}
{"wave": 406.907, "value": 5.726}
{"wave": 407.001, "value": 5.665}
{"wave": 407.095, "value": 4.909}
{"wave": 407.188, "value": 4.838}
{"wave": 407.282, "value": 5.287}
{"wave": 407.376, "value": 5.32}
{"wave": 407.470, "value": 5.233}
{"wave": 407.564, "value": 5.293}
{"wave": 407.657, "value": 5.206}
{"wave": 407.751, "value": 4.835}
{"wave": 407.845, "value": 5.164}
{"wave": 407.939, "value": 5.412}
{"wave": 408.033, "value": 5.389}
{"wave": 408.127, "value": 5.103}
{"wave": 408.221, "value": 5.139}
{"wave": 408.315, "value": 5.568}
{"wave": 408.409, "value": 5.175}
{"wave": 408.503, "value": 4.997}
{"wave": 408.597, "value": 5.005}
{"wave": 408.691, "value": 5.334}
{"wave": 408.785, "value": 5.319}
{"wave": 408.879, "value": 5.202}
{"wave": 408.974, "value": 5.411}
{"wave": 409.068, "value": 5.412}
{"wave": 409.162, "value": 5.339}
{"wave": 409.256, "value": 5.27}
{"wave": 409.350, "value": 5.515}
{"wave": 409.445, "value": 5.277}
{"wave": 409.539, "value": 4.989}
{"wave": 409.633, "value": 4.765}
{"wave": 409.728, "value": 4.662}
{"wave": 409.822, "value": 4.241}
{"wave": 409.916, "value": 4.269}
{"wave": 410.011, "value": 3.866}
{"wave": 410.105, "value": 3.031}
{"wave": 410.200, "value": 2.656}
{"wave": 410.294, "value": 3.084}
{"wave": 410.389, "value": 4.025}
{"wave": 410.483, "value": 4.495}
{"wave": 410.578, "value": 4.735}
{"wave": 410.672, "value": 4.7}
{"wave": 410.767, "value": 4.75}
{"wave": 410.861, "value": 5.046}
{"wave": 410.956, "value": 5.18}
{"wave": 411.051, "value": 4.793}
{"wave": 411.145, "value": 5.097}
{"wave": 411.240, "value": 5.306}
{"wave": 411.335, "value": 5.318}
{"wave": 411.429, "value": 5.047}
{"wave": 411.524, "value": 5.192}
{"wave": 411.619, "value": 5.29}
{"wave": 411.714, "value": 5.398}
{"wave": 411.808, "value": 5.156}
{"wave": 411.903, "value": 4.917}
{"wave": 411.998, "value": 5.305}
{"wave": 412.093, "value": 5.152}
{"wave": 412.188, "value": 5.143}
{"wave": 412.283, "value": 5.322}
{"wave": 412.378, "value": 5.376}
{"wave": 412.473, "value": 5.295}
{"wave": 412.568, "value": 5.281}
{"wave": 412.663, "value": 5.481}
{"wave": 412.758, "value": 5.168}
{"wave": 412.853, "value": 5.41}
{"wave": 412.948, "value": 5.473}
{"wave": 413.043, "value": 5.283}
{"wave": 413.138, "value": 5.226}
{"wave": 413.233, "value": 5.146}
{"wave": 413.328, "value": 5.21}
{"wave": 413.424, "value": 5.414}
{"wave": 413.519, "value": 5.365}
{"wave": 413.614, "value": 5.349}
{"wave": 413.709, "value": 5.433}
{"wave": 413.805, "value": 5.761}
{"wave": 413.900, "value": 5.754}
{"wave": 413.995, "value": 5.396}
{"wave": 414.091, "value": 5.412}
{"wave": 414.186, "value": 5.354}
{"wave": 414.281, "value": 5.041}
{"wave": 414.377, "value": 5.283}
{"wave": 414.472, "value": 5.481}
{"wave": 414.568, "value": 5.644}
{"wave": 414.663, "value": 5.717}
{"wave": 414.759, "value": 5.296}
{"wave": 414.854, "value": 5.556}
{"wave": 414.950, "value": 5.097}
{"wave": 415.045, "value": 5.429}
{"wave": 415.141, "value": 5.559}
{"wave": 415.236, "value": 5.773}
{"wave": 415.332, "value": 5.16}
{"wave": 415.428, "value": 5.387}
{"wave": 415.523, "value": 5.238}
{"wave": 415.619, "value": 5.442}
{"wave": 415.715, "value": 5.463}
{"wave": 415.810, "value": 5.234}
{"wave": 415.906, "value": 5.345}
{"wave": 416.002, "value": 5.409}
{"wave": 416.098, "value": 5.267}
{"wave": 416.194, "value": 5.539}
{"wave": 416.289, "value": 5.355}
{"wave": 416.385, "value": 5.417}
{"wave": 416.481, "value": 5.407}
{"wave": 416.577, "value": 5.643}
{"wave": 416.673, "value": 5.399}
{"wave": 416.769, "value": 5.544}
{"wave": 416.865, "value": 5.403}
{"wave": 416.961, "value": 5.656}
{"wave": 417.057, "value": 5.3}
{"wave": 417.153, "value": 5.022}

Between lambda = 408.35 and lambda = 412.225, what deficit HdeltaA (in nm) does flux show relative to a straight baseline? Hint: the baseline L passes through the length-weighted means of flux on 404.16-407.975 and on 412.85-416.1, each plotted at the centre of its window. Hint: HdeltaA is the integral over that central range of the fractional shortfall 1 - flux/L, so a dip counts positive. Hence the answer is 0.379 nm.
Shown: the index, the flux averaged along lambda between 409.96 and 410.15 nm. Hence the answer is 3.46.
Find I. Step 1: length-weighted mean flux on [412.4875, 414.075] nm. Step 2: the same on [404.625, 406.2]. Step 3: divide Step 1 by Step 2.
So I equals 0.97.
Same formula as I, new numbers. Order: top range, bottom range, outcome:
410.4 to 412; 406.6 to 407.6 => 0.95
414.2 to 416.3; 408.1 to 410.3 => 1.12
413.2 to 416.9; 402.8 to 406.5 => 1.00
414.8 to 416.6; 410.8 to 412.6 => 1.04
